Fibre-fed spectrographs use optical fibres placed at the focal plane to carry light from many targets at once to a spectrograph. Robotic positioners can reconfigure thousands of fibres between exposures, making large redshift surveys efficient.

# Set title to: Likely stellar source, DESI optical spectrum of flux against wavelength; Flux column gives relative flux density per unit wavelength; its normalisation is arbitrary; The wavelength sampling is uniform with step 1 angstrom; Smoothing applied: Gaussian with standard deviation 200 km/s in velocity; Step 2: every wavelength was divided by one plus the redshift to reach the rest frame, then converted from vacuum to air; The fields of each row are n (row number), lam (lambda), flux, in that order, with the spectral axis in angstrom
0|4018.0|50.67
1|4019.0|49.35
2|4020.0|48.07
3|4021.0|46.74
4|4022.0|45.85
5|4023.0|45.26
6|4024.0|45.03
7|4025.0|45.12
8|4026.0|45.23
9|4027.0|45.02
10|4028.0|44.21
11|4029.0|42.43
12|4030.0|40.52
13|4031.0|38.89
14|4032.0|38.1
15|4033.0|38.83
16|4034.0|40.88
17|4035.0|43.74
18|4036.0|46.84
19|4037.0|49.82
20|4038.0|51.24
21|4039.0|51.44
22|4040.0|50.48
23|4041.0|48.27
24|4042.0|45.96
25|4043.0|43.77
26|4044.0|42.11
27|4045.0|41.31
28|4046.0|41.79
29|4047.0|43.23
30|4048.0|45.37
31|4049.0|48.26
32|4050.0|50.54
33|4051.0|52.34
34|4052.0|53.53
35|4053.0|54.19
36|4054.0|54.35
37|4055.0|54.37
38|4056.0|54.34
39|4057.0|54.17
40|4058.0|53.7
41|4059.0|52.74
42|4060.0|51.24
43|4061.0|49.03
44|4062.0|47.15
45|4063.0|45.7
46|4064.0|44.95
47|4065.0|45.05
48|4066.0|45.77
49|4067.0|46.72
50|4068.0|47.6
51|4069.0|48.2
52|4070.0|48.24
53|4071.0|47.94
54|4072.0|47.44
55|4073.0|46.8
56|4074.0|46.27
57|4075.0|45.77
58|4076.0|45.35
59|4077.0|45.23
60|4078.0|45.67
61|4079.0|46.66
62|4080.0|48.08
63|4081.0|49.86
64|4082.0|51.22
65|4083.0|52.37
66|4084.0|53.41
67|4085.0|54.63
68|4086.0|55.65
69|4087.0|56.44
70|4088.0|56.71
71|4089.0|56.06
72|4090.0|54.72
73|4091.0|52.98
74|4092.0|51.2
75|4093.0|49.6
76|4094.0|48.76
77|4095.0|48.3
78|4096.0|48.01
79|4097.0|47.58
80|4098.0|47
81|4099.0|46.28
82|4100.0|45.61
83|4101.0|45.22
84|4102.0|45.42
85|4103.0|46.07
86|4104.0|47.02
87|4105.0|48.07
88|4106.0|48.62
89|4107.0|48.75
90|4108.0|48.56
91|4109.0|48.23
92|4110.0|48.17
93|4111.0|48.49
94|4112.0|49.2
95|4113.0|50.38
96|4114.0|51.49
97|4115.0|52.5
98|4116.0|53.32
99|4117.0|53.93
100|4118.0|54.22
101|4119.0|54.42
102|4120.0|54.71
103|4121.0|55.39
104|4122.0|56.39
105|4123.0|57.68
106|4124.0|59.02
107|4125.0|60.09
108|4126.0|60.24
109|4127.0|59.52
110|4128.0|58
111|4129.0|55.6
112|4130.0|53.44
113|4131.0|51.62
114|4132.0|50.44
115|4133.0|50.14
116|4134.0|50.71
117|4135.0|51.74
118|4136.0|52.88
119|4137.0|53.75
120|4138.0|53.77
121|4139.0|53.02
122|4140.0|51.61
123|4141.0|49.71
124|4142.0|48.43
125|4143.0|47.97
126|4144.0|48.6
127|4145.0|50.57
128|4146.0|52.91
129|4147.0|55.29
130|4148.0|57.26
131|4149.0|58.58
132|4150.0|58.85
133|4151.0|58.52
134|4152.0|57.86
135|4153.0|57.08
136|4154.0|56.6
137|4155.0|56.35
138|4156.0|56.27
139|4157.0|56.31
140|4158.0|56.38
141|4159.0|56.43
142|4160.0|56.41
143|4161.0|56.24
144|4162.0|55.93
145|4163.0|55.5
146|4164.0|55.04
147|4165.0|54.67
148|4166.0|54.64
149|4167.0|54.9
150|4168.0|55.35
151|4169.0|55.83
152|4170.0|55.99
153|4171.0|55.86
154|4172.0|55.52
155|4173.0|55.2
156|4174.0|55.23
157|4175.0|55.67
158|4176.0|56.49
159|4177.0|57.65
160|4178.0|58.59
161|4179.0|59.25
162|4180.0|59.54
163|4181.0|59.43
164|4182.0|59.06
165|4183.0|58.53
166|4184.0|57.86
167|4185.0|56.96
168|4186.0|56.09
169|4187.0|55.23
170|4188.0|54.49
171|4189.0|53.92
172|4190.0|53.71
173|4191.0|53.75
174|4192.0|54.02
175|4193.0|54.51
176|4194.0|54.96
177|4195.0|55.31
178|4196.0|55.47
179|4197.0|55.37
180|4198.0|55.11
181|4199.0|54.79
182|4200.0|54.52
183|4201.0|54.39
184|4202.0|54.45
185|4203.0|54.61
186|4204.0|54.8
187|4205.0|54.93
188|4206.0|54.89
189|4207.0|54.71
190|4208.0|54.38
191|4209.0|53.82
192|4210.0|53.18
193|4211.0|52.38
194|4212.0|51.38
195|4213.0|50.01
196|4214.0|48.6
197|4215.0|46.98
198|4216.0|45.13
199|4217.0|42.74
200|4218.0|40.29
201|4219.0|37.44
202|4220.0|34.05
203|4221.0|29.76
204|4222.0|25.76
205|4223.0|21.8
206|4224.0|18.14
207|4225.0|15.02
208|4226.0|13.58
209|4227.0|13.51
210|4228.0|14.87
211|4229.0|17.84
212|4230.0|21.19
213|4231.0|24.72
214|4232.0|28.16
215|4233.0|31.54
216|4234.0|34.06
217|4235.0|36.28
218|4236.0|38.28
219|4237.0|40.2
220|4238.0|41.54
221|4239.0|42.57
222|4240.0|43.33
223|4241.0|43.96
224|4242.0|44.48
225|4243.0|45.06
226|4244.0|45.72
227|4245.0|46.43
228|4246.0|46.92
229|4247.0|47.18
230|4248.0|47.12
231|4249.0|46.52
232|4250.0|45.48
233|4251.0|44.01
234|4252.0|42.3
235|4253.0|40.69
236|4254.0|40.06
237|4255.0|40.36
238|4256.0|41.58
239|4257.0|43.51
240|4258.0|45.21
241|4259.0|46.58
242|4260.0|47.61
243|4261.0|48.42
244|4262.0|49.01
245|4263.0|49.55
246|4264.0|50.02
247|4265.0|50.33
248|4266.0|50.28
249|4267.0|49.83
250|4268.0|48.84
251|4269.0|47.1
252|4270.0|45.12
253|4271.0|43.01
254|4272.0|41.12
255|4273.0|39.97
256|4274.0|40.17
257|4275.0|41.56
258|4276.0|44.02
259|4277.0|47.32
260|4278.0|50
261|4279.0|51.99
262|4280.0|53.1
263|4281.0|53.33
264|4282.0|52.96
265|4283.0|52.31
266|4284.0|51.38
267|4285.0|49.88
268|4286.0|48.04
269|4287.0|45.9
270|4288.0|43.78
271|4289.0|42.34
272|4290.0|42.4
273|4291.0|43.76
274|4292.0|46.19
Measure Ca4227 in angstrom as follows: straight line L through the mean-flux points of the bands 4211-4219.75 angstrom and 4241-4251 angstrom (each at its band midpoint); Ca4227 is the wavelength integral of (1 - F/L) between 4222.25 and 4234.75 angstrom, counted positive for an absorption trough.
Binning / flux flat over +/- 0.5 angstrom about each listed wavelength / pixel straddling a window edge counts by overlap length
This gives 6.58 angstrom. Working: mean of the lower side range 45.4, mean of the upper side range 45.9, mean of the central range 21.6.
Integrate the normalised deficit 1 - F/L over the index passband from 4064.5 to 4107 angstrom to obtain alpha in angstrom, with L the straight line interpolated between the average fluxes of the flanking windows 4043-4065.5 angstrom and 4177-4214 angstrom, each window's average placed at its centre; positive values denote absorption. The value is 1.22 angstrom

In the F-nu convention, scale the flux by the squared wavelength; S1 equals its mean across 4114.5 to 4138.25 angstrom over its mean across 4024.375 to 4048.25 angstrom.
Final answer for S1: 1.3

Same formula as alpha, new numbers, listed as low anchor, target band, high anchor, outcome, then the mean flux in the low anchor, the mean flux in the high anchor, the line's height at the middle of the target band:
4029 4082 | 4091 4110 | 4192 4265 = -0.7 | 47.3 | 42.8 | 46.1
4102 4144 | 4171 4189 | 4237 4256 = -3.2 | 52.2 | 43.9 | 48.4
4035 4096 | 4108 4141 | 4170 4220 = -1.4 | 49.3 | 53.7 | 51.3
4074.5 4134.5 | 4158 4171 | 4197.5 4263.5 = -2.5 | 51.3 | 41.6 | 46.7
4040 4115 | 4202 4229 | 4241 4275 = 3.8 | 48.9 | 45.4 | 46.2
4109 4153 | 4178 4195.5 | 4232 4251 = -3.1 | 53.7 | 42.3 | 47.9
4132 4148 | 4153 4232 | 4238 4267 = -0.3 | 51.6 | 45.5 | 48.7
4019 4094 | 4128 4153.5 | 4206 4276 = -4.9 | 48.1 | 40.7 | 44.7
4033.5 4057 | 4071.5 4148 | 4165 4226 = -2.9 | 48.3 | 50.8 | 49.4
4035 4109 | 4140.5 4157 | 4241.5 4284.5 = -2.3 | 48.9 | 46.5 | 47.9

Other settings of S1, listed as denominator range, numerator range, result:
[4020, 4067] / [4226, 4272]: 0.96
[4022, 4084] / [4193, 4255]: 0.97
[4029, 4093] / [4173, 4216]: 1.21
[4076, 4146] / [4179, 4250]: 0.92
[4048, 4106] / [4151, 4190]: 1.19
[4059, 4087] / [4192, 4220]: 1.13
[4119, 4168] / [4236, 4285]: 0.89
